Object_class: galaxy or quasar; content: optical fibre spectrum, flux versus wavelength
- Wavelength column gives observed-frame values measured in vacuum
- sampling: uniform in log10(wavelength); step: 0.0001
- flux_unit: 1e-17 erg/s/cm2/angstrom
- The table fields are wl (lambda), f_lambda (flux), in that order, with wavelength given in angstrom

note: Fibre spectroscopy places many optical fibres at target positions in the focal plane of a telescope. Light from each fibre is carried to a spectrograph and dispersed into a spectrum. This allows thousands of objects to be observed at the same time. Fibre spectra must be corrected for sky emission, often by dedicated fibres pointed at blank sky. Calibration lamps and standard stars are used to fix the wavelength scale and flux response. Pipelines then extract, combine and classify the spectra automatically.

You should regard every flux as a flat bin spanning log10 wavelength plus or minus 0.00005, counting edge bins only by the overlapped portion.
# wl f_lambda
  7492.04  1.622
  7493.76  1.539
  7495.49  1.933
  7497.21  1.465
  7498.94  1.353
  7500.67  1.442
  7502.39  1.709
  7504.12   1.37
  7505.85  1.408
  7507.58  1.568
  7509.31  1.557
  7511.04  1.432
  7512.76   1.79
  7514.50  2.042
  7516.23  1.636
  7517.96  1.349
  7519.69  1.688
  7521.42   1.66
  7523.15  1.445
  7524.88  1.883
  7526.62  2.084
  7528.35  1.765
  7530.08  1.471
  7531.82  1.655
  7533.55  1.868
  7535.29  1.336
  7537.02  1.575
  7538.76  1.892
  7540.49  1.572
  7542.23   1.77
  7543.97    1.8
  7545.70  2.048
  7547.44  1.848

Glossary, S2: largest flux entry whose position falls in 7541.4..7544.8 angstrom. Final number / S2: 1.8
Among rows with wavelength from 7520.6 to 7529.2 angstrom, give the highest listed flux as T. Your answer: 2.084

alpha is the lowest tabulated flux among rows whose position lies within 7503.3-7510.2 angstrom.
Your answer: 1.37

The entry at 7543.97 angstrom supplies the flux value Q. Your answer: 1.8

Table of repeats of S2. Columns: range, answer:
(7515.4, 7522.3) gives 1.688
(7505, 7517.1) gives 2.042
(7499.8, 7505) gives 1.709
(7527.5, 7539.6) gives 1.892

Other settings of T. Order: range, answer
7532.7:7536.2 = 1.868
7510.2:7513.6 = 1.79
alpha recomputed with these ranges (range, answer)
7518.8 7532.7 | 1.445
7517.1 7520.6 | 1.349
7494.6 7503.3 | 1.353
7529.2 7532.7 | 1.471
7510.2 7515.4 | 1.432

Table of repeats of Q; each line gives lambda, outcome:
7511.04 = 1.432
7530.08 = 1.471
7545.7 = 2.048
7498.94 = 1.353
